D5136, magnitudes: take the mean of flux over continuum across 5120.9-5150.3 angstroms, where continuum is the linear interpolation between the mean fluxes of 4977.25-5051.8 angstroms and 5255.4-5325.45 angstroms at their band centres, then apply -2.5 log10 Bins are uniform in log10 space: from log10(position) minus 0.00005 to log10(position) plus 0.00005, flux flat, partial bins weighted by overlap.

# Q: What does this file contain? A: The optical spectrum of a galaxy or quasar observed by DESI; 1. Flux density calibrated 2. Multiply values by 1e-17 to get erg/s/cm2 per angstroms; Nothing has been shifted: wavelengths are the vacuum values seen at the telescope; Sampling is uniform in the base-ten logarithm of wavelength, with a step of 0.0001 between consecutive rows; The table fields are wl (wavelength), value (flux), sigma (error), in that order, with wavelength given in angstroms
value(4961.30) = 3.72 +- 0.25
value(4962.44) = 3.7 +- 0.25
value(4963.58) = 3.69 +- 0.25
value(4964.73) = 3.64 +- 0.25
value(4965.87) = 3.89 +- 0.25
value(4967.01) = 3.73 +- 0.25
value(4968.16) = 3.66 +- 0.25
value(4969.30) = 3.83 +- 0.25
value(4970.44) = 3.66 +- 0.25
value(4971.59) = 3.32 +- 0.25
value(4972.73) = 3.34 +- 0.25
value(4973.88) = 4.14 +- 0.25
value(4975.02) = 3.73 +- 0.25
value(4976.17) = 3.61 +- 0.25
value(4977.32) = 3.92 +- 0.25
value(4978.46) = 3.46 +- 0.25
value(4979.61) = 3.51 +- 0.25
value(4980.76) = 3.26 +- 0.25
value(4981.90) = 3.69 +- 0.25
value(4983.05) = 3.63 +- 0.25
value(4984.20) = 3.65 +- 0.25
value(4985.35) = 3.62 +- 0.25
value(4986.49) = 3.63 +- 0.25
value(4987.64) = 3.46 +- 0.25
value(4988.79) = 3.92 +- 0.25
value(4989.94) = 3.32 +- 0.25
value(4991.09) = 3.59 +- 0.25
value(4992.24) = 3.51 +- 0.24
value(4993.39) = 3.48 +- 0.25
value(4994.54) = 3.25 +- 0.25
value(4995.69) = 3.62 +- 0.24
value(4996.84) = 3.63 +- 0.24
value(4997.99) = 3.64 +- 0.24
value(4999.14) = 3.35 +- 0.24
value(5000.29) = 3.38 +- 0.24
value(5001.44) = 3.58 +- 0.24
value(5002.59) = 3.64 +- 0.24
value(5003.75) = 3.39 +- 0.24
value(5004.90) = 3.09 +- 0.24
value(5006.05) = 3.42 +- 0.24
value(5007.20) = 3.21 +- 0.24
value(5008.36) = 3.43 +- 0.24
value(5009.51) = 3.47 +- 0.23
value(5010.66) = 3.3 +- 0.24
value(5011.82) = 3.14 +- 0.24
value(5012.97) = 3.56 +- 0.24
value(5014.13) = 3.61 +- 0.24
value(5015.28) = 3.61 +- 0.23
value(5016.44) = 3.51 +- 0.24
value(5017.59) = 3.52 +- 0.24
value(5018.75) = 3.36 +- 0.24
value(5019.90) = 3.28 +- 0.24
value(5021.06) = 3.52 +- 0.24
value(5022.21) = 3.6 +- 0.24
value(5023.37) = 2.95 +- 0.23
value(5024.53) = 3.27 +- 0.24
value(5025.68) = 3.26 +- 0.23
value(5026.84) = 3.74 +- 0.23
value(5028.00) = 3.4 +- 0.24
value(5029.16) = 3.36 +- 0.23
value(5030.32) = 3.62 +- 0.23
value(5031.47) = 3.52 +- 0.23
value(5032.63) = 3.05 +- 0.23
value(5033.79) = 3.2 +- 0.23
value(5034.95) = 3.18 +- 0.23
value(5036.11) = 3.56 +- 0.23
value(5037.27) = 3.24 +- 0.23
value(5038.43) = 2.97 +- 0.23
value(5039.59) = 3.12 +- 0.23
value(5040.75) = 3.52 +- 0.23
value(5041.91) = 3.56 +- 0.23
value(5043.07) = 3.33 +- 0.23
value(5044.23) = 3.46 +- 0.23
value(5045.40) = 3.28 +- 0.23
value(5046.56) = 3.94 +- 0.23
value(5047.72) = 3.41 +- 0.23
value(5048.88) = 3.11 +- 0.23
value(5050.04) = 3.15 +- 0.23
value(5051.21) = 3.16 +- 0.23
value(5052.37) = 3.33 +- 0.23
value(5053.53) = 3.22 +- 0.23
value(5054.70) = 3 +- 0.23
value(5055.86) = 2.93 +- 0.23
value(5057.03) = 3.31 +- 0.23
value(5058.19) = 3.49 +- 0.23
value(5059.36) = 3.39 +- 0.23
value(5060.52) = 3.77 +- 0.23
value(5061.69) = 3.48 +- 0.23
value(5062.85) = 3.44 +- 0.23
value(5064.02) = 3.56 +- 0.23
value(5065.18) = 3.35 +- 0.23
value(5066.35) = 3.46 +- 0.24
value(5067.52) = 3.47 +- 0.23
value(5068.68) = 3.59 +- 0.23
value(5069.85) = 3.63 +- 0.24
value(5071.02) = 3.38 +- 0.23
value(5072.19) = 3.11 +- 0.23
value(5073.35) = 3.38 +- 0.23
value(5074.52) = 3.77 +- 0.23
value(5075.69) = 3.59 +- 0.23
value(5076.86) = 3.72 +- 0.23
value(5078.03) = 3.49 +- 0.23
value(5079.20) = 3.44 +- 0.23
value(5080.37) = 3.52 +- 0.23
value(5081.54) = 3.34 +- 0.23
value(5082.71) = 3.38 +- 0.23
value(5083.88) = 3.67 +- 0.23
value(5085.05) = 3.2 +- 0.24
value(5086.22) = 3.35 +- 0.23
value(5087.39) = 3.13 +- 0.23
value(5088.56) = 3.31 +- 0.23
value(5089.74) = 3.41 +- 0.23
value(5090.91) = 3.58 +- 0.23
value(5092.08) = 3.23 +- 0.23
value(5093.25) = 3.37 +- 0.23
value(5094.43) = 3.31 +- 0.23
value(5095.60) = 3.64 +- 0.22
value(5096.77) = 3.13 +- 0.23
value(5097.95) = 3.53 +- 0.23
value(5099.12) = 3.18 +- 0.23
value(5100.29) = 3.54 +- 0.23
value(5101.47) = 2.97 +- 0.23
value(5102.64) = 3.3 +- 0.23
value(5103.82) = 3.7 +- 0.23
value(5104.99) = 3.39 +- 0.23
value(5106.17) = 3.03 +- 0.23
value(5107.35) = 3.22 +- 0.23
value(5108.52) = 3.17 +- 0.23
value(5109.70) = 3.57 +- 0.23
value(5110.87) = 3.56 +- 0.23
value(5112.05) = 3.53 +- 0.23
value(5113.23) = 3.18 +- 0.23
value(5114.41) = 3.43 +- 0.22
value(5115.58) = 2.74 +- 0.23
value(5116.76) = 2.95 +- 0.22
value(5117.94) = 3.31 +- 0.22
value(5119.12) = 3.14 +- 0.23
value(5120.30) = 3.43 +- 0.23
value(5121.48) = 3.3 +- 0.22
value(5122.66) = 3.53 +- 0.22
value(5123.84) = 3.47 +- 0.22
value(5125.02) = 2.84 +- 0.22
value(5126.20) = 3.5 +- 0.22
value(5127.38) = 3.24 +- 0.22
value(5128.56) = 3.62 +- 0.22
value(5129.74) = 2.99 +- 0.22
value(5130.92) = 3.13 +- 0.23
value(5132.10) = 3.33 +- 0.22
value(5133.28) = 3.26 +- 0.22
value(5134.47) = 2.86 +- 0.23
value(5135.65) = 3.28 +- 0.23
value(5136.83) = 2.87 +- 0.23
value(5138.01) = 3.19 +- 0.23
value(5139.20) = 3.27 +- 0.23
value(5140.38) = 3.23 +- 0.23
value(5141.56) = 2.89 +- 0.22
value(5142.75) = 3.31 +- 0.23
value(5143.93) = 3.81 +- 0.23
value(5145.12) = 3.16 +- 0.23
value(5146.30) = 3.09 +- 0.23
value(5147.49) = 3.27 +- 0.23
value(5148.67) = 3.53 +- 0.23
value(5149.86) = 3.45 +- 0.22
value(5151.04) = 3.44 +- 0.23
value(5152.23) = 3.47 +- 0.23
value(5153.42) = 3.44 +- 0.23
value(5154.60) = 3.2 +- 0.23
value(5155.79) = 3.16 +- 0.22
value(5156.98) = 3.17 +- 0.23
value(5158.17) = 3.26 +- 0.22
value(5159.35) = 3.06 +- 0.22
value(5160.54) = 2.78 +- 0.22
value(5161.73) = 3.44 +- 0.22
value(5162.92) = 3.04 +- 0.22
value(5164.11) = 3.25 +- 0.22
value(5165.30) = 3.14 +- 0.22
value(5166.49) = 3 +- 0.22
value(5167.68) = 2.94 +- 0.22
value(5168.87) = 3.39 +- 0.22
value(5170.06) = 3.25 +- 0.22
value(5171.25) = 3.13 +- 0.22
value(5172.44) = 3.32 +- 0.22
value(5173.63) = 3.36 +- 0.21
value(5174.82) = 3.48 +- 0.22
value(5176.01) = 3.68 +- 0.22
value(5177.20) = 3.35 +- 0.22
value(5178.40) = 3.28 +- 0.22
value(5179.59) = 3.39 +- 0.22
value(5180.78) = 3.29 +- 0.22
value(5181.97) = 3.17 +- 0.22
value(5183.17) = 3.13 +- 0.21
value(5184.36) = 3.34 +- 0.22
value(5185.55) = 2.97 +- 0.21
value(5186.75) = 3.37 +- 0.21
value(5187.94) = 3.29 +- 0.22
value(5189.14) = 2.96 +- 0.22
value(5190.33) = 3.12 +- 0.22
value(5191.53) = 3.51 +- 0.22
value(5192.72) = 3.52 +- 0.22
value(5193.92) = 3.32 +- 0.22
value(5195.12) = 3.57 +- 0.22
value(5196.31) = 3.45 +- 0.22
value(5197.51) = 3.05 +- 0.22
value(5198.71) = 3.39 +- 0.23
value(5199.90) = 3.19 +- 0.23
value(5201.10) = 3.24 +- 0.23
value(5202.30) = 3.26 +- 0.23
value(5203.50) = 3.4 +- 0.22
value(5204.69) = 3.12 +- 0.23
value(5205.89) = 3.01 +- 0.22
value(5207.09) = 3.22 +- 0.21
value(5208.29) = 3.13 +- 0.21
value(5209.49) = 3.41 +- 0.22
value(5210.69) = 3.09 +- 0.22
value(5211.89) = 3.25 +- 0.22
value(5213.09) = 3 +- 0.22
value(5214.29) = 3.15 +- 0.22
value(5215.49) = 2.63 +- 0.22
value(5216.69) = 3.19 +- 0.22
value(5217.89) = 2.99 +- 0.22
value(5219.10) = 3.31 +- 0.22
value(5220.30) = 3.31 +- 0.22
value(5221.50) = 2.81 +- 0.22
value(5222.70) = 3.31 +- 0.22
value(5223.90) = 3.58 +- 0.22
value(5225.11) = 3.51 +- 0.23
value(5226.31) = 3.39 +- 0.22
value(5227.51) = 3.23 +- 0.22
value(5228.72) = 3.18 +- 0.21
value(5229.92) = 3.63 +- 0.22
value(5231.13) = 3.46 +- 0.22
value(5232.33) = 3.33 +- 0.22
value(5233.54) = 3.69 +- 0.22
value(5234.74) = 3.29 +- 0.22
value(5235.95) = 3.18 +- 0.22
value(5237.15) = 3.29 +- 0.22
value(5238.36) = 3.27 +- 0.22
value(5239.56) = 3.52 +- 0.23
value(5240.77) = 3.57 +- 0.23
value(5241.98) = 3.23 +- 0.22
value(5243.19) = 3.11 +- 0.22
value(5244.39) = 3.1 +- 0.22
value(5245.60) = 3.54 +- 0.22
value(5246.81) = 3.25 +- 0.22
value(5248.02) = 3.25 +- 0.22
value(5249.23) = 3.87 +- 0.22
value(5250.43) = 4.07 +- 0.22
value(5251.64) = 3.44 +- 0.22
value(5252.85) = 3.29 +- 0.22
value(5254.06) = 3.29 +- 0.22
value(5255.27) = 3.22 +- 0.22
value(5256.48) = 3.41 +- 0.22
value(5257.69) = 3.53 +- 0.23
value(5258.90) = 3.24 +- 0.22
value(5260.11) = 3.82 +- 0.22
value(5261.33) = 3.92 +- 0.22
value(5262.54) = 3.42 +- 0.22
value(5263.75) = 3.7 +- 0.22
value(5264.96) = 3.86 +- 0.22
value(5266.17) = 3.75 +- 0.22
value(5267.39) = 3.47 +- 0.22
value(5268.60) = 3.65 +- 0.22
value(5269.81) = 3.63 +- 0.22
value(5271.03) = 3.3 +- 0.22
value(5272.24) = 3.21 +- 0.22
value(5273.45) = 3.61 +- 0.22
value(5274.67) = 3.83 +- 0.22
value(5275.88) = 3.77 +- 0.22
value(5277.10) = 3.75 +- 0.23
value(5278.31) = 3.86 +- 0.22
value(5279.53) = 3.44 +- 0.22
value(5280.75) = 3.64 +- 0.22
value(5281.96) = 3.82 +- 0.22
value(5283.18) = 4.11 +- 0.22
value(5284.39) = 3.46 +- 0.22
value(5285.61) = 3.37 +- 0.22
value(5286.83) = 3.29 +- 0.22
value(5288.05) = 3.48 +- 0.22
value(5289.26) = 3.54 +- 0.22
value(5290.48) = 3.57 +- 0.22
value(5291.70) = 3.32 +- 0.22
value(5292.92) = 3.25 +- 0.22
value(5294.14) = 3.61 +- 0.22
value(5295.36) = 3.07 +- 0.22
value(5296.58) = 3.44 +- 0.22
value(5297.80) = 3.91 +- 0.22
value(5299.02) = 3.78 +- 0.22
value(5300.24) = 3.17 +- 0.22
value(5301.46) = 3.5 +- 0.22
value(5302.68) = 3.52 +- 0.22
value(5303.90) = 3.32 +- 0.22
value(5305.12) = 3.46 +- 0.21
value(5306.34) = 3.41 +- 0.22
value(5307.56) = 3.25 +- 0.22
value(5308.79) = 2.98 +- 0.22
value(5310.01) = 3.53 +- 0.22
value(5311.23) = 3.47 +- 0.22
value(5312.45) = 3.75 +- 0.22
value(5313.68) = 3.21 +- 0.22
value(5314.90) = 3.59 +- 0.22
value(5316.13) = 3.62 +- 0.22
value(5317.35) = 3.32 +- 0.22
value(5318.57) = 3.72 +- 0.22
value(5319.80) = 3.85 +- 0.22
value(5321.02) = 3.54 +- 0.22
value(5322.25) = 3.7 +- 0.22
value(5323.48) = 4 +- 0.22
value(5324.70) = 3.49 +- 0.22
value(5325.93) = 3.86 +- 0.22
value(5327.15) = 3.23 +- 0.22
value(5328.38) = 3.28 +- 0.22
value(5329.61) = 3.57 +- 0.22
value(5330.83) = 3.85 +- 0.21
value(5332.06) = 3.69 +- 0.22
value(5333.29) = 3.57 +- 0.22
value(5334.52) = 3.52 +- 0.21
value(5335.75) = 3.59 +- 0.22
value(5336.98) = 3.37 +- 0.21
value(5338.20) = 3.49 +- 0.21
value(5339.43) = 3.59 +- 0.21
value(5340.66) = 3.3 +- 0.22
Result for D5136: 0.072 mag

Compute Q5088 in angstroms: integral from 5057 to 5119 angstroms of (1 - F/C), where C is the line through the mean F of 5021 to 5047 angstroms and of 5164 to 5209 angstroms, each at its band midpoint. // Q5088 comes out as -1.0 angstroms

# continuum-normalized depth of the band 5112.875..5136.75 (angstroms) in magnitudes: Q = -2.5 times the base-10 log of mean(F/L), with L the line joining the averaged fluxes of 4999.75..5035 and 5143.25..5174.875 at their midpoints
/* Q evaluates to 0.02 mag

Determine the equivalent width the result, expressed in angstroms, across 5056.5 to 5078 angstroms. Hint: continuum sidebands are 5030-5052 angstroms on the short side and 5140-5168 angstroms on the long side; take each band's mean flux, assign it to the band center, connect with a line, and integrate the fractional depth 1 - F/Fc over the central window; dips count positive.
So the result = -1.20 angstroms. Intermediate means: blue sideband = 3.33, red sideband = 3.23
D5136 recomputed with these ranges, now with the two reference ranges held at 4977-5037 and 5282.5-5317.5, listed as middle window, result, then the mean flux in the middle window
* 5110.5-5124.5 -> 0.05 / 3.29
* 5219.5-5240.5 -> 0.03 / 3.36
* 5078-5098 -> 0.02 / 3.38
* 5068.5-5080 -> -0.02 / 3.51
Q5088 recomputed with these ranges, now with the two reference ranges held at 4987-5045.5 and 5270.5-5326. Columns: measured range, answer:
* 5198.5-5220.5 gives 2.07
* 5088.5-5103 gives 0.41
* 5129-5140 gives 1.03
